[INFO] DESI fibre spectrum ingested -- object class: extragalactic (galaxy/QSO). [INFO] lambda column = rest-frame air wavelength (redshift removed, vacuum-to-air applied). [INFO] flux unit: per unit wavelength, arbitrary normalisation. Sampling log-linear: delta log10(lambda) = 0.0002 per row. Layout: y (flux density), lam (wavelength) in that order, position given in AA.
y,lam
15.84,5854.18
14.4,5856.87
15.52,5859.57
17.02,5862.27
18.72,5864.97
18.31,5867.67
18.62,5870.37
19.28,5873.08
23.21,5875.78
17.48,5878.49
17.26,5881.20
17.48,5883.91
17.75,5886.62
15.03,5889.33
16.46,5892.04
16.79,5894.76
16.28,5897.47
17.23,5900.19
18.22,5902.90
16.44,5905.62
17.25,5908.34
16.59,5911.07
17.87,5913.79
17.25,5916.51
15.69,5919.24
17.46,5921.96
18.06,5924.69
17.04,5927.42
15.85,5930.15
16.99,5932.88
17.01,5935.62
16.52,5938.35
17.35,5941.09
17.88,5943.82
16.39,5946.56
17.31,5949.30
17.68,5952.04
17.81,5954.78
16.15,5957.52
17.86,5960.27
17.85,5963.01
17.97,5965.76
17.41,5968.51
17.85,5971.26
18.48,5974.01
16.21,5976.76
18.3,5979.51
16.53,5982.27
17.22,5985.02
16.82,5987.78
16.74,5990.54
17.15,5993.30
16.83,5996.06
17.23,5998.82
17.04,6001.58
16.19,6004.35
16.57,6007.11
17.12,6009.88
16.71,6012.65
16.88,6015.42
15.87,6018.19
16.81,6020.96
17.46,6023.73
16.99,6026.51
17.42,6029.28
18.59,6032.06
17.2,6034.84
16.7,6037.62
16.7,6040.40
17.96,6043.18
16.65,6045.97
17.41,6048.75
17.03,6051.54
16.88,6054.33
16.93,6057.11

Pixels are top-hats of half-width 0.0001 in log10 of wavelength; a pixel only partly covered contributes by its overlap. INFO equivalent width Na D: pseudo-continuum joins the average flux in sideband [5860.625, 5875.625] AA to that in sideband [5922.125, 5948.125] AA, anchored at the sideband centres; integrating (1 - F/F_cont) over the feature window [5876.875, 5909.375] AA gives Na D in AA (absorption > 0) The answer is 1.9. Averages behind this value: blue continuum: 18.7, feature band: 17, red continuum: 17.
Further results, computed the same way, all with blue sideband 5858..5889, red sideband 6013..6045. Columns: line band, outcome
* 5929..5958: 1.0 AA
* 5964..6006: 0.5 AA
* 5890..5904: 0.8 AA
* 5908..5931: 1.0 AA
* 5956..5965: 0.1 AA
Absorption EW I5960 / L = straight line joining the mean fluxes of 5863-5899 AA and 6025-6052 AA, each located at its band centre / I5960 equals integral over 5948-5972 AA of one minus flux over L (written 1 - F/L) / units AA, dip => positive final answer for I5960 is 0.0 AA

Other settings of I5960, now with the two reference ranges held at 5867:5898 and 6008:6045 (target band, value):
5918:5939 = 0.9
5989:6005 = 0.3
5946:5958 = 0.2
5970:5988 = 0.0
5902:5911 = 0.3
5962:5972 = -0.2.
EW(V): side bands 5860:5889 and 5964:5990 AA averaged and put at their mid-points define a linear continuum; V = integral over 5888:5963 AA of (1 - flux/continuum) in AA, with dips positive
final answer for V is 3.6 AA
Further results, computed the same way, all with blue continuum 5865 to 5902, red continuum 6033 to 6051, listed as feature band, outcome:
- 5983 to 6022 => 1.15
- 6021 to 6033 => -0.20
